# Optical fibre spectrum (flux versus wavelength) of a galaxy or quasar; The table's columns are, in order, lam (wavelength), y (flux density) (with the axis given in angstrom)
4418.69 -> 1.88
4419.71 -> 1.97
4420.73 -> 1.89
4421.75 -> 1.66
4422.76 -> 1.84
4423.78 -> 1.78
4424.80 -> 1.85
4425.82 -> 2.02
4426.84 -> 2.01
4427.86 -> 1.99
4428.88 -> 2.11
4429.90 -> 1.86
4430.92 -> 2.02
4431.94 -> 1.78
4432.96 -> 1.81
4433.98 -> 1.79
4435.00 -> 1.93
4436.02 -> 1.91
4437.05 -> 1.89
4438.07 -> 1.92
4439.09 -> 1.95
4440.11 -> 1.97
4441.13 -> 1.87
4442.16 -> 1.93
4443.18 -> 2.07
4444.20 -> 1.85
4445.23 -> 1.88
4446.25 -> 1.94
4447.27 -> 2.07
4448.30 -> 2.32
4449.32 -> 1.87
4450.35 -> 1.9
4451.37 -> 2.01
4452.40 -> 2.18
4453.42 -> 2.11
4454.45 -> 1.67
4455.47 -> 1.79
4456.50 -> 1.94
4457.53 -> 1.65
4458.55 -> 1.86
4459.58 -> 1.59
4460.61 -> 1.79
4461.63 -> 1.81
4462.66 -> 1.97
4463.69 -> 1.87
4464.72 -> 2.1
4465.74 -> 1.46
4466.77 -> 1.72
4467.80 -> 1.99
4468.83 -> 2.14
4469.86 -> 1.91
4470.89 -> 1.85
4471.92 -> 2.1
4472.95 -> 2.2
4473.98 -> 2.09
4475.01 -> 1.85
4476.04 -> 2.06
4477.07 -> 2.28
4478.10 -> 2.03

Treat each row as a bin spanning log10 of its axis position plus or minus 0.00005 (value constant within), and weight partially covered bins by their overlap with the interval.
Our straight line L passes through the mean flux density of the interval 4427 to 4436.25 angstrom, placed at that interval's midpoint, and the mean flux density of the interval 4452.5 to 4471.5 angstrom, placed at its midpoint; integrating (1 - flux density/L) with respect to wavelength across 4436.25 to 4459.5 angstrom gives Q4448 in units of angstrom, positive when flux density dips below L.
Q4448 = -0.6 angstrom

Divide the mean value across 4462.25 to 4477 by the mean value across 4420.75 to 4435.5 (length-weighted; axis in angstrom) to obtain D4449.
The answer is 1.04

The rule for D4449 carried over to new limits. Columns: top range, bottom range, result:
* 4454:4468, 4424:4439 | 0.94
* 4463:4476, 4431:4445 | 1.02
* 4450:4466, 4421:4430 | 0.98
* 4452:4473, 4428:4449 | 0.97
